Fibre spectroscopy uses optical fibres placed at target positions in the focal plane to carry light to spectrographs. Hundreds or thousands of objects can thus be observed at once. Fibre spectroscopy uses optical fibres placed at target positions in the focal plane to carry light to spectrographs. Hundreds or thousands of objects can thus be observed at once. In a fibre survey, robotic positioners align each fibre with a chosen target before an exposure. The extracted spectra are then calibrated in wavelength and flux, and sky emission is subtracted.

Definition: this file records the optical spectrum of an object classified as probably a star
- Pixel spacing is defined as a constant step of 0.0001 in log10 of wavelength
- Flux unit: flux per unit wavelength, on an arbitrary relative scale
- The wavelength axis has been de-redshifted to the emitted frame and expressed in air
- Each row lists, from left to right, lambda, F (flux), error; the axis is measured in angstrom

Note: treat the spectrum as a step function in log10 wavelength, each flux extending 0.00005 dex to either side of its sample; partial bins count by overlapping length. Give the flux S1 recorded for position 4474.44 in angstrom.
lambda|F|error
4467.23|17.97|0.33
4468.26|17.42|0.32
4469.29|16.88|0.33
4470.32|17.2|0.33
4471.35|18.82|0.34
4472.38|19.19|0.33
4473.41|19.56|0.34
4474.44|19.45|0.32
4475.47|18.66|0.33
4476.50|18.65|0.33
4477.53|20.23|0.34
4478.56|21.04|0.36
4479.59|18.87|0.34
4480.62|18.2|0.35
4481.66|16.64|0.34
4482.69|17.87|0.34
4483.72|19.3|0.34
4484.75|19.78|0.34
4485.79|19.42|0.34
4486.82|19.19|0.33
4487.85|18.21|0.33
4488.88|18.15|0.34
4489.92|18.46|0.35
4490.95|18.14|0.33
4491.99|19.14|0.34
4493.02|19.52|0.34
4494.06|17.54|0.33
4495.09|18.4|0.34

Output 19.45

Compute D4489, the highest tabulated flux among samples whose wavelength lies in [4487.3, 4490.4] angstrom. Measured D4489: 18.46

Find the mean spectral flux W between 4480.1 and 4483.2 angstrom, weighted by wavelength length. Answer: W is 17.5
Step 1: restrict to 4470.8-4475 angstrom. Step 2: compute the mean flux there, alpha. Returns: 19.2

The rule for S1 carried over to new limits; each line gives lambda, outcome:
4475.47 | 18.66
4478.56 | 21.04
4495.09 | 18.4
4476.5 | 18.65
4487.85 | 18.21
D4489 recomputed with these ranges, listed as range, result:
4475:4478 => 20.23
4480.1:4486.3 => 19.78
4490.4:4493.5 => 19.52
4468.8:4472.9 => 19.19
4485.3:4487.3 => 19.42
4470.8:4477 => 19.56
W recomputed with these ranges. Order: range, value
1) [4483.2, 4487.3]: 19.4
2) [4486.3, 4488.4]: 18.8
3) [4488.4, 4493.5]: 18.7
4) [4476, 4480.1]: 19.7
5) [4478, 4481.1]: 19.4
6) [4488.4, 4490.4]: 18.2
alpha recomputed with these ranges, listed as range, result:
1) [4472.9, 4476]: 19.2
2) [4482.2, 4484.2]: 18.6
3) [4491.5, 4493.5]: 19.4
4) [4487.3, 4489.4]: 18.2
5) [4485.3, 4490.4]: 18.7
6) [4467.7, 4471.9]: 17.6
